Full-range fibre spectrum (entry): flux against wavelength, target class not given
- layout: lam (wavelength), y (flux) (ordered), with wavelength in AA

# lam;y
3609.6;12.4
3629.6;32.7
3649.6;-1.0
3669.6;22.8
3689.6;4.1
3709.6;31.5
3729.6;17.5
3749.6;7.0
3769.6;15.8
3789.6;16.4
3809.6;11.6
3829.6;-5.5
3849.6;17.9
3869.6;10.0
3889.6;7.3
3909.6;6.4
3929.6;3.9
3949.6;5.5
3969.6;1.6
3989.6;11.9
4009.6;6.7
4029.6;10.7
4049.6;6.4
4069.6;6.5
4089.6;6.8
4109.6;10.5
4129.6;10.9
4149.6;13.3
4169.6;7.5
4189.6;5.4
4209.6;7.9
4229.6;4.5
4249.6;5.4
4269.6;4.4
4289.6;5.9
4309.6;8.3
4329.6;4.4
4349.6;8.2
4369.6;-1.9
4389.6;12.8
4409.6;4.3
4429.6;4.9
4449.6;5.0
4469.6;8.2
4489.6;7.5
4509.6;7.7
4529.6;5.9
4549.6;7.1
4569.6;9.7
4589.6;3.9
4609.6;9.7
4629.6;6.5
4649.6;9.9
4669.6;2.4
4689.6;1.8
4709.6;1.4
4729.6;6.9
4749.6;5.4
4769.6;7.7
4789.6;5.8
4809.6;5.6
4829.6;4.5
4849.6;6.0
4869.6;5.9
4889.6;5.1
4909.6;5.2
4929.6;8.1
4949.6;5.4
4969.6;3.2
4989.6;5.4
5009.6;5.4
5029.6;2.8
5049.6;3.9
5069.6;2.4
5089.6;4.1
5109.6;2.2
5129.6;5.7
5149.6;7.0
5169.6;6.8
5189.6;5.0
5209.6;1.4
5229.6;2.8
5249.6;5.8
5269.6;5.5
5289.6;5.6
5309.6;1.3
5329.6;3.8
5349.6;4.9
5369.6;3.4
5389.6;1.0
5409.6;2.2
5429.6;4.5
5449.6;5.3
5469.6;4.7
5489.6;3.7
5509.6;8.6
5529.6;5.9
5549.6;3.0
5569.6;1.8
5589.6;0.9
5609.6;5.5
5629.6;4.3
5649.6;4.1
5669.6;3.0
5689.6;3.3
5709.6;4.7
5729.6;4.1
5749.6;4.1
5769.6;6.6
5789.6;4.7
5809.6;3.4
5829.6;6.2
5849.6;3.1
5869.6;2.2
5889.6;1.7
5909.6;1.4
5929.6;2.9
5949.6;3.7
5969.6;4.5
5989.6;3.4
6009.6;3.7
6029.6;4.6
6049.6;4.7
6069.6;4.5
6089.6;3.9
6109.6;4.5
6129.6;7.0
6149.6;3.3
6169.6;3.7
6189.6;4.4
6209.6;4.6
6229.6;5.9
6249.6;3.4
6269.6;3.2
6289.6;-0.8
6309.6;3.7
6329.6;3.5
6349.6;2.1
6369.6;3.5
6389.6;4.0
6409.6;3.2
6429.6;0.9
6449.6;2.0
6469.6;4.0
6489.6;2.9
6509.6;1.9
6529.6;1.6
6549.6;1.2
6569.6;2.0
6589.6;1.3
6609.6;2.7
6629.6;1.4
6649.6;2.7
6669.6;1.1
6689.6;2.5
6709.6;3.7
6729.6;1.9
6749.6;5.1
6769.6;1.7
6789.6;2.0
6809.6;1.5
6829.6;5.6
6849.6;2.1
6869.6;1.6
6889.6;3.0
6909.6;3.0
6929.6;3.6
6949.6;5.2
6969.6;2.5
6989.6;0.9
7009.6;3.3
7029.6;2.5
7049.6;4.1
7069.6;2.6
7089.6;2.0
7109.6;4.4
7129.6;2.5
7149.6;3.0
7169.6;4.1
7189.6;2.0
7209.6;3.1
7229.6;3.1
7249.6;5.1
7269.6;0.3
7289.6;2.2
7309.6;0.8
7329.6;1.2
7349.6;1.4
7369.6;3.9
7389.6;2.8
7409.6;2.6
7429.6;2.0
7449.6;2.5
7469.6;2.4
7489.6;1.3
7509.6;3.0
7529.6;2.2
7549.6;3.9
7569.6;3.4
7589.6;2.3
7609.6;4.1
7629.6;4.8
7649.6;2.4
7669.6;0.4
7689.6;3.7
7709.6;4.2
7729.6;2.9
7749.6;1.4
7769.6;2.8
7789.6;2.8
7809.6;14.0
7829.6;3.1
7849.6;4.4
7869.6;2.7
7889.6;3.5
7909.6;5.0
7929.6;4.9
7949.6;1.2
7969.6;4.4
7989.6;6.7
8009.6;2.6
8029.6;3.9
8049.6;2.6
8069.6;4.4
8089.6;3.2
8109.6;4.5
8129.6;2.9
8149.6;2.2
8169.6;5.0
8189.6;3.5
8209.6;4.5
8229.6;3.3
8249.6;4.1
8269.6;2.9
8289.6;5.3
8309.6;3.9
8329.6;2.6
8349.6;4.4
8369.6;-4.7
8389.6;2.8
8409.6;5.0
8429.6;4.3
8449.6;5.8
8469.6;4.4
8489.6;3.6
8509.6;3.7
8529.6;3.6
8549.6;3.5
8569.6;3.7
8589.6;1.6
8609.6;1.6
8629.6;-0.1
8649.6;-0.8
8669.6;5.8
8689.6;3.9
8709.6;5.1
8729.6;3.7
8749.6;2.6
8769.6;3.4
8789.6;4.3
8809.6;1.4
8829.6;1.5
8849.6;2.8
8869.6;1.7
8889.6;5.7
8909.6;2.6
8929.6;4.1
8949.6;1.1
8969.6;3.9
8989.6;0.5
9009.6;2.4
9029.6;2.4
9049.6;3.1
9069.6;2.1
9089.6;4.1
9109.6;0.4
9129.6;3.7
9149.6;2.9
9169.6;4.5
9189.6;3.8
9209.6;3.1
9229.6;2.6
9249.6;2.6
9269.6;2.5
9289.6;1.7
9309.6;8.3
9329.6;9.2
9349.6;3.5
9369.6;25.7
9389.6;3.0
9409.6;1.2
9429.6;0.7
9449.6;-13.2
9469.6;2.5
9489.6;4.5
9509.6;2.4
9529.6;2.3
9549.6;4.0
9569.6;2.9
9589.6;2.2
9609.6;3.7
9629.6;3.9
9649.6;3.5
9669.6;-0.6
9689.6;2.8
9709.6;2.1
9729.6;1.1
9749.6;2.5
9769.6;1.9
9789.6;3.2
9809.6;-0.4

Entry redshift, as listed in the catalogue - 1.094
